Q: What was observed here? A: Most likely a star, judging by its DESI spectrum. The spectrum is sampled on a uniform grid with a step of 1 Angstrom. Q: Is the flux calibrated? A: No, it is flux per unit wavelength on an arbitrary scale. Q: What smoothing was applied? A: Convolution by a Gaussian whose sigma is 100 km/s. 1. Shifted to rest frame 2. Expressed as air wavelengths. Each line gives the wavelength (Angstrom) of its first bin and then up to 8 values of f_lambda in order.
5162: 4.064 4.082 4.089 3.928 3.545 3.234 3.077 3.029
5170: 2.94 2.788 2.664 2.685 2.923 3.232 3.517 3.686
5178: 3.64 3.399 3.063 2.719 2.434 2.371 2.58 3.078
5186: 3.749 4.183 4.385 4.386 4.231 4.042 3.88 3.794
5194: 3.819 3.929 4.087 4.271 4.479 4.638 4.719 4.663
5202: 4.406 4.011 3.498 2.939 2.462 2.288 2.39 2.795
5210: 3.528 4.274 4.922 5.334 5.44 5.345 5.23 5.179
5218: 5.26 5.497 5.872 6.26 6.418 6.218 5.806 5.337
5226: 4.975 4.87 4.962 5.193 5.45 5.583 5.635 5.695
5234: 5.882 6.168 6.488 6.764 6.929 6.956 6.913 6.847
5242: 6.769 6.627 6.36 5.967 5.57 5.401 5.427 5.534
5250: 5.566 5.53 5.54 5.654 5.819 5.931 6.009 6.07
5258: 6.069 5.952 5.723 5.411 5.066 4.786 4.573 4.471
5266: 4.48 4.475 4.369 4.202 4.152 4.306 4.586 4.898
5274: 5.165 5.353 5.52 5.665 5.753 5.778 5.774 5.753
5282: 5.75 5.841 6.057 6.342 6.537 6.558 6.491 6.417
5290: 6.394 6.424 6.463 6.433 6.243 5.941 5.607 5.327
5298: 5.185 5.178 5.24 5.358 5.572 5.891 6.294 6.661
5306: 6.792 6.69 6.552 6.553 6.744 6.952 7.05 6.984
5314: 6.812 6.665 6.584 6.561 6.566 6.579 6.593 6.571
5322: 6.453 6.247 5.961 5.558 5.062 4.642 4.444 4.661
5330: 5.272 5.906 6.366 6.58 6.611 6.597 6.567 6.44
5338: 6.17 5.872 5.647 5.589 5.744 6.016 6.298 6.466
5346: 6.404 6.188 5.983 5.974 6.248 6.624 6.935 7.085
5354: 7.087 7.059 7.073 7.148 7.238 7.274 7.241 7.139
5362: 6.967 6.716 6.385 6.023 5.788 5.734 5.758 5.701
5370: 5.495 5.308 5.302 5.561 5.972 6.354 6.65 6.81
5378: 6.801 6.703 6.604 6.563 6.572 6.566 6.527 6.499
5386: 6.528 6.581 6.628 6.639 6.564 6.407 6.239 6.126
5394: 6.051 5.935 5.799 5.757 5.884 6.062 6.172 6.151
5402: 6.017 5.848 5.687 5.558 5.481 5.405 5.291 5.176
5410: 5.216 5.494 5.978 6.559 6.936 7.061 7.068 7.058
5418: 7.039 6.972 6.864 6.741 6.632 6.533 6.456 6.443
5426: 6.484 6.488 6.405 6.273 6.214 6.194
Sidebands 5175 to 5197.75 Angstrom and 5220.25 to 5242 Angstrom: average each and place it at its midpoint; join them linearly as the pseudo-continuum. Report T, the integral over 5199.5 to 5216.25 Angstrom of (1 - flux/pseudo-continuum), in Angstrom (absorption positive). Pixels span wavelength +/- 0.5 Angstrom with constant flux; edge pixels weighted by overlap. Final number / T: 2.7 Angstrom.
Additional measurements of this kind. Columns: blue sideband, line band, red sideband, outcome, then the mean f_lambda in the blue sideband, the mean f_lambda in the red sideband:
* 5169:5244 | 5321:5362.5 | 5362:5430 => -3.8 Angstrom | 4.52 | 6.23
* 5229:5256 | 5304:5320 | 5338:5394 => -1.2 Angstrom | 6.02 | 6.38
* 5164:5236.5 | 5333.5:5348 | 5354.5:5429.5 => -1.1 Angstrom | 4.21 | 6.32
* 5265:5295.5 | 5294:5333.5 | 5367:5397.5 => -1.9 Angstrom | 5.59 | 6.23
